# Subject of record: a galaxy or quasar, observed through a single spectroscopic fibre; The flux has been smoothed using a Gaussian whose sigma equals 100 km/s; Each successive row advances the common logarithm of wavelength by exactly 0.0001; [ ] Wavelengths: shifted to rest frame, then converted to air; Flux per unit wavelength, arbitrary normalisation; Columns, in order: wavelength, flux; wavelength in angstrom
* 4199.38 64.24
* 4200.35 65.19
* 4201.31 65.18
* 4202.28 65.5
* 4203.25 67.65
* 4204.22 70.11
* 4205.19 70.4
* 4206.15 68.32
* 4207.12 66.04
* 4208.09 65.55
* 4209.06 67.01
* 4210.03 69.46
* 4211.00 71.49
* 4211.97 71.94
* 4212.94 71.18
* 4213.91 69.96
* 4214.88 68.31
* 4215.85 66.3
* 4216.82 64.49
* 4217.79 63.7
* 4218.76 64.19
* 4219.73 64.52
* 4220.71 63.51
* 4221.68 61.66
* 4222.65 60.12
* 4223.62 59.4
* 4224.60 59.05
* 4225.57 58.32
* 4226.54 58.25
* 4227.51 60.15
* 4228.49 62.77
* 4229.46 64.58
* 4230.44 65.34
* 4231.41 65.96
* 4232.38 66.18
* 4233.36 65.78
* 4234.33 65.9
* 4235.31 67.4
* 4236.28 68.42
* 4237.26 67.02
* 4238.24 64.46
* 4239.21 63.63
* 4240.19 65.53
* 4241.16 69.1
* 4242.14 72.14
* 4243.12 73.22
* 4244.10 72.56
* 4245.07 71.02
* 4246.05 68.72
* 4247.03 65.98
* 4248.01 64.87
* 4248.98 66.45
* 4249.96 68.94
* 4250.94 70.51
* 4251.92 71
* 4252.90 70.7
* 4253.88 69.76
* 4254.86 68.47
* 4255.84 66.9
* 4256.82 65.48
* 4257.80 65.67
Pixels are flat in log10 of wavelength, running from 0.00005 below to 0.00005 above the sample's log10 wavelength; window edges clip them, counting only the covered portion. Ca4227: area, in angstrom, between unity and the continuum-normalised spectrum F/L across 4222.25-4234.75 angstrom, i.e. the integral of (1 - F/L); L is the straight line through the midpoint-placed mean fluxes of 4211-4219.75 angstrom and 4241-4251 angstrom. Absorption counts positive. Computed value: 1.1 angstrom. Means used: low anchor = 67.6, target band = 62.5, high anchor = 69.4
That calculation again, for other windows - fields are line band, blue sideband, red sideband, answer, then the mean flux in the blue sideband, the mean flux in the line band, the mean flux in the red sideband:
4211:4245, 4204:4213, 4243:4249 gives 1.7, 69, 65.6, 69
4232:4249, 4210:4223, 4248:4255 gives 0.1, 66.5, 67.7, 69.2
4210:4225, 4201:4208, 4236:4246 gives 0.5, 67.5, 65.5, 68.7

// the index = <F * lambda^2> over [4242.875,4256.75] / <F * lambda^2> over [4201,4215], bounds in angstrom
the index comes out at 1.0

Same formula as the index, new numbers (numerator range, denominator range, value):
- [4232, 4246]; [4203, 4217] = 1.00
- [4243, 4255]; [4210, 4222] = 1.05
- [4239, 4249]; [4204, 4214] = 1.01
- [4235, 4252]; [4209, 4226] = 1.06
